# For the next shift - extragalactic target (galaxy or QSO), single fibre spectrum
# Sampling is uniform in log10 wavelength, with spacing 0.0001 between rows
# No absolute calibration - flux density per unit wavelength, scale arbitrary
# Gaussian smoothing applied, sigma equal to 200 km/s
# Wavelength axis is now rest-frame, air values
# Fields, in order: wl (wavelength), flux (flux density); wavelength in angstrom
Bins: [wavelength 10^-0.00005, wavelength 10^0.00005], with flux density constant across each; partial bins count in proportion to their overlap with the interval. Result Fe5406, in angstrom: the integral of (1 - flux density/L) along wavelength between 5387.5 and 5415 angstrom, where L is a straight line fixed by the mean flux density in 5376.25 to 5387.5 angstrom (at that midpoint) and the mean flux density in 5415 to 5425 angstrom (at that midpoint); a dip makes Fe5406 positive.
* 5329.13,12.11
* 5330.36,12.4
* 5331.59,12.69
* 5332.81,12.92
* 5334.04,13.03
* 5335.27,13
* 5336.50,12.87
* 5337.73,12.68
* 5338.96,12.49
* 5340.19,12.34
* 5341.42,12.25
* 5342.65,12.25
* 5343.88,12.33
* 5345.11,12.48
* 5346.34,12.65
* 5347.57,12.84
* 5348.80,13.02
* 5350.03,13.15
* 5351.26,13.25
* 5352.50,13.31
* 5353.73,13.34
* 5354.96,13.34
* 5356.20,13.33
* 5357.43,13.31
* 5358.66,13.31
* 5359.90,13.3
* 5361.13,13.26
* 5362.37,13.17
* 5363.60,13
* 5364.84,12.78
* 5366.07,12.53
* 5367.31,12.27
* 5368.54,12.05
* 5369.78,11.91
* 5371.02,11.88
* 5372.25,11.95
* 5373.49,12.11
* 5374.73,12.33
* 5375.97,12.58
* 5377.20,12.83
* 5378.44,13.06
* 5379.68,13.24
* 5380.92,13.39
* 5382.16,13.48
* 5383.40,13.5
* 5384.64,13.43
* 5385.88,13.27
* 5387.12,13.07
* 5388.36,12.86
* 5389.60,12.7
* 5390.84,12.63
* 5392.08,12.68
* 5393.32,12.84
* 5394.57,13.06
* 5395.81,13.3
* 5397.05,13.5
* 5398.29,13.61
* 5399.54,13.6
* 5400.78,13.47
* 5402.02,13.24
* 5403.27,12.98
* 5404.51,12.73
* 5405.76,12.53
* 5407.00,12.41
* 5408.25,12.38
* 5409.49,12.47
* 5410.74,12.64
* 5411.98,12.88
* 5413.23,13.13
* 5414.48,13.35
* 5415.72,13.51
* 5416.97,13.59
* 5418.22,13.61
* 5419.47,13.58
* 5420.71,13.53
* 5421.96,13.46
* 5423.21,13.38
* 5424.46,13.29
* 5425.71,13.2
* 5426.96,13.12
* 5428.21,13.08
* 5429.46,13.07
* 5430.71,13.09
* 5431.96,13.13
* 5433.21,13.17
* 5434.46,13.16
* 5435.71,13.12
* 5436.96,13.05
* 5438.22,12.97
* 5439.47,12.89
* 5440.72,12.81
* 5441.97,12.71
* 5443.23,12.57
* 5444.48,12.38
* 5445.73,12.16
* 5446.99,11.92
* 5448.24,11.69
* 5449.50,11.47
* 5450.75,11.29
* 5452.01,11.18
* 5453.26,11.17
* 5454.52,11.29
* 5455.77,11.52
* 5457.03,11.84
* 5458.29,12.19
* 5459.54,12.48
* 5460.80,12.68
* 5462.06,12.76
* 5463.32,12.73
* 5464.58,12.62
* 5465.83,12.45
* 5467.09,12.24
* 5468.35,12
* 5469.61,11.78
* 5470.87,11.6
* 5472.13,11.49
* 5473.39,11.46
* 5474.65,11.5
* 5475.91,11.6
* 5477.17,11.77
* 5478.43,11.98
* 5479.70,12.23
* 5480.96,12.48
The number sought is 0.9 angstrom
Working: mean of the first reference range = 13.2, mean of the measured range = 13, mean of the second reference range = 13.5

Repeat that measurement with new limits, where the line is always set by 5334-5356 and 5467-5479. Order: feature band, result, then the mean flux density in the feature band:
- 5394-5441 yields -3.64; 13.1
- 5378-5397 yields -1.01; 13.1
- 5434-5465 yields -0.88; 12.3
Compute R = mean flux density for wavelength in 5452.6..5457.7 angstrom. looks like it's 11.5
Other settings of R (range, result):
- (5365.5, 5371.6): 12.1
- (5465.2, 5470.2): 12.1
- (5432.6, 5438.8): 13.1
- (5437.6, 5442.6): 12.9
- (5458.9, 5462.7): 12.6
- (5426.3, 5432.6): 13.1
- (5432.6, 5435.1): 13.2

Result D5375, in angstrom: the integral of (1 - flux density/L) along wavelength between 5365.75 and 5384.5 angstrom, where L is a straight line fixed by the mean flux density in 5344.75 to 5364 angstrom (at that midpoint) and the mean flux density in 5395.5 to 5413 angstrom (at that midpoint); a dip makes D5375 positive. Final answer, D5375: 0.64 angstrom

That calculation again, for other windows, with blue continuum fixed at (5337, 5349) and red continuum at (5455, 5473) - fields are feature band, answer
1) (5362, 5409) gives -1.7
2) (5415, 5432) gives -1.5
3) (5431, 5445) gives -0.8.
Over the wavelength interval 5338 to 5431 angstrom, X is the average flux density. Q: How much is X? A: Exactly 13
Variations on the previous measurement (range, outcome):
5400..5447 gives 13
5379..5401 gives 13.2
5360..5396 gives 12.8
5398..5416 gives 13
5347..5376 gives 12.8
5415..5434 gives 13.3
